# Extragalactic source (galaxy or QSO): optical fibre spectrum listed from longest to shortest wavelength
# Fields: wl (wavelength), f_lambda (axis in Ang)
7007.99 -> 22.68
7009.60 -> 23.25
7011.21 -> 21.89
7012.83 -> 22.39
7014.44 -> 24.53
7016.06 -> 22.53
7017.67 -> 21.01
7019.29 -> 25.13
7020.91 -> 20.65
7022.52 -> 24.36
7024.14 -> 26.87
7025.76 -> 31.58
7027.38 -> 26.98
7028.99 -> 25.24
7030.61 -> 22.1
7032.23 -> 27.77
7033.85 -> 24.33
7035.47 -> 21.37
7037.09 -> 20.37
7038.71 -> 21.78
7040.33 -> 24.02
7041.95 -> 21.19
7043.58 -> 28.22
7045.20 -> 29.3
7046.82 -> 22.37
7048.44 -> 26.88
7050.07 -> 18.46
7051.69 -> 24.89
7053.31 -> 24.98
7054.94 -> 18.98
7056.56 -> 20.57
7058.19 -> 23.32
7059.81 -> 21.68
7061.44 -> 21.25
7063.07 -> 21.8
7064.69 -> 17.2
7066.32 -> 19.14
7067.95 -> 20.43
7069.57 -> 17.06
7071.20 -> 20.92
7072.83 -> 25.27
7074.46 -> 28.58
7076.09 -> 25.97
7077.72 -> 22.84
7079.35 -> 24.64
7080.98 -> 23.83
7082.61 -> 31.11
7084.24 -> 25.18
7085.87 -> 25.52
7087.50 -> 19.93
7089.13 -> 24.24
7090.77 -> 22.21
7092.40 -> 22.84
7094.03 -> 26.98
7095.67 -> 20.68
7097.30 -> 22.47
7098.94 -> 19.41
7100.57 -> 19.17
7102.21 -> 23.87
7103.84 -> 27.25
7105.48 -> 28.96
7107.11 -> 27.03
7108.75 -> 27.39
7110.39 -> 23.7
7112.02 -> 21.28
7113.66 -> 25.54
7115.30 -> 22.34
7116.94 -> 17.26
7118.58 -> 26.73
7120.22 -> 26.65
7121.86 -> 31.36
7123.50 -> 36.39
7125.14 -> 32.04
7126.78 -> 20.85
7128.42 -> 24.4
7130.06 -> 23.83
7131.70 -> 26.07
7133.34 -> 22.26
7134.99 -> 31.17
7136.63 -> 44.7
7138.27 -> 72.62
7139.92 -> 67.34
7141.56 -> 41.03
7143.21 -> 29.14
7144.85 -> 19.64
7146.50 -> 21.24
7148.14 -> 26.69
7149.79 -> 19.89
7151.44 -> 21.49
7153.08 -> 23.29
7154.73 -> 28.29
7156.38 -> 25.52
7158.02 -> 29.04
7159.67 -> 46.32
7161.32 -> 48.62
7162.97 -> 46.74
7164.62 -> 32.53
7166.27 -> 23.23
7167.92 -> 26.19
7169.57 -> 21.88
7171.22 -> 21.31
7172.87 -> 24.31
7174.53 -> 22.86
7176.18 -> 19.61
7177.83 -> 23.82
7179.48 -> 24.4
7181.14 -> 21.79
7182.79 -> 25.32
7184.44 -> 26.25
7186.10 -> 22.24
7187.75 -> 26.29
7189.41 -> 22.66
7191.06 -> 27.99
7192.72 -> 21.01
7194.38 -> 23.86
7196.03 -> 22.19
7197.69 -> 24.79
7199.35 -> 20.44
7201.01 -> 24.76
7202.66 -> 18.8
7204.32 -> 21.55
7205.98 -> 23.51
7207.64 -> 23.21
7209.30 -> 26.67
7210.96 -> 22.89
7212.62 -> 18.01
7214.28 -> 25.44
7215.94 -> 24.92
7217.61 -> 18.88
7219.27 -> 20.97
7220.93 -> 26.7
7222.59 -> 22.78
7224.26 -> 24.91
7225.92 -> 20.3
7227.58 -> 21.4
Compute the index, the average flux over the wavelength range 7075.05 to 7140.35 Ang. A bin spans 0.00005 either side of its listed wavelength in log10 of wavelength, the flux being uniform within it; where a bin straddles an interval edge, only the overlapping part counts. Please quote 27.5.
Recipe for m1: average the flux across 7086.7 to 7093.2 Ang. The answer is 22.3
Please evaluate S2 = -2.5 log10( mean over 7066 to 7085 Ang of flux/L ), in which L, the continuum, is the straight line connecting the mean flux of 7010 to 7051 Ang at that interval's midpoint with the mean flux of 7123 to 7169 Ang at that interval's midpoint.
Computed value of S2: 0.15 mag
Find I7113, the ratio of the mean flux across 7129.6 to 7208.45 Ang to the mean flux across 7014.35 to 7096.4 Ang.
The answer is 1.20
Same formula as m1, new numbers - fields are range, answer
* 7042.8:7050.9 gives 25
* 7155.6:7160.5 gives 33.7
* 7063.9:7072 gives 19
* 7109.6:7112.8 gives 22.5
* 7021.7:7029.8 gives 27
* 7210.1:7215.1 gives 22.1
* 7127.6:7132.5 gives 24.8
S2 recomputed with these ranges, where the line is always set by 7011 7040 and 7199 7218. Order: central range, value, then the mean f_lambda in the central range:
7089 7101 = 0.06 mag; 22.2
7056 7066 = 0.14 mag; 20.9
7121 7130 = -0.23 mag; 28.6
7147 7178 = -0.22 mag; 28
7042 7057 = 0.00 mag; 23.8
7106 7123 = -0.09 mag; 25.2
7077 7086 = -0.09 mag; 25.6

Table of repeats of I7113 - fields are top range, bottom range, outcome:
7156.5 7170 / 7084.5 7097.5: 1.47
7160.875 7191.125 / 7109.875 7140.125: 0.86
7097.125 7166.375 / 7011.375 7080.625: 1.28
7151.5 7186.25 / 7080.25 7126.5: 1.11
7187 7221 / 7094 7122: 0.96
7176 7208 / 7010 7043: 0.98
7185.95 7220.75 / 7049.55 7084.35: 1.02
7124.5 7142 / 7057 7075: 1.73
